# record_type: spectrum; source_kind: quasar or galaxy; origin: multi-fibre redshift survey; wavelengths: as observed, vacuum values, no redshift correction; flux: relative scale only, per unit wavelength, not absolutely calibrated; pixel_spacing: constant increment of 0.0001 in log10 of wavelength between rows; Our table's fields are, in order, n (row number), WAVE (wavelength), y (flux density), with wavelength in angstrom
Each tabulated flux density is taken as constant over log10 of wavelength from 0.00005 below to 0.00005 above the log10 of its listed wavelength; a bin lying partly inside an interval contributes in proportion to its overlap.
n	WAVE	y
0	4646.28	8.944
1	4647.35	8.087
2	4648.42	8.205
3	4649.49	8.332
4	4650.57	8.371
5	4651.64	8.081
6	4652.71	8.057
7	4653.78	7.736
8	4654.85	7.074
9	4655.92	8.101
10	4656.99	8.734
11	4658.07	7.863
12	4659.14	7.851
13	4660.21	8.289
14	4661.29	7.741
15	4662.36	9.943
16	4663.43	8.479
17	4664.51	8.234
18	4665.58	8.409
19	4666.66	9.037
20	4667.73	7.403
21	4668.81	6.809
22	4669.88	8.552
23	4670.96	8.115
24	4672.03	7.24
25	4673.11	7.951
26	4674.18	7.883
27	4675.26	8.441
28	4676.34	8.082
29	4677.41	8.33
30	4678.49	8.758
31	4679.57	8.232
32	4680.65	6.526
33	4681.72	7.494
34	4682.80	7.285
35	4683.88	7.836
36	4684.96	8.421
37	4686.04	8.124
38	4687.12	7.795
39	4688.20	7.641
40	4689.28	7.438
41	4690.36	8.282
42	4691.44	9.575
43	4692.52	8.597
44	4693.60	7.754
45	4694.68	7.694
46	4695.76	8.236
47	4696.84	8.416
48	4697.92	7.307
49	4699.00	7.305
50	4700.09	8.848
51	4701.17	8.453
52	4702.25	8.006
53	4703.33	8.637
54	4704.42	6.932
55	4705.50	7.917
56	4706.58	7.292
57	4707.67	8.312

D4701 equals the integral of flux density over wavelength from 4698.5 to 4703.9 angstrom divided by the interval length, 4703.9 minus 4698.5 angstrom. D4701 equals 8.24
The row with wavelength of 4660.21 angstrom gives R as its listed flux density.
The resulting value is 8.289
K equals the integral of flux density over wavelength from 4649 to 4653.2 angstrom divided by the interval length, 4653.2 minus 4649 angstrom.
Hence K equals 8.2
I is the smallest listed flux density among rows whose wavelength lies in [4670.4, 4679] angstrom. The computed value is 7.24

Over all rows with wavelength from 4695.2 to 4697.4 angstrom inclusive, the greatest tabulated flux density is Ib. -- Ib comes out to 8.416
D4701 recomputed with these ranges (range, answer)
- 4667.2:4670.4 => 7.58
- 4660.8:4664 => 8.73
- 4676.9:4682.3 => 7.86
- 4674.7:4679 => 8.39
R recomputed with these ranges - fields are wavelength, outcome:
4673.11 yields 7.951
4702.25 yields 8.006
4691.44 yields 9.575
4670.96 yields 8.115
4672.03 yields 7.24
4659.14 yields 7.851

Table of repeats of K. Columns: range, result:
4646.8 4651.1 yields 8.23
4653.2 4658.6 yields 7.9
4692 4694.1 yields 8.18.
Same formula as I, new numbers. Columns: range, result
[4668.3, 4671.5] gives 6.809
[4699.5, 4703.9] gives 8.006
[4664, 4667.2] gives 8.234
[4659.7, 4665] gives 7.741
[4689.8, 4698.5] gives 7.307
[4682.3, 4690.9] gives 7.285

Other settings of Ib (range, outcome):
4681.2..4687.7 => 8.421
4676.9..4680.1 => 8.758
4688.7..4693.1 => 9.575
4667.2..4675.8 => 8.552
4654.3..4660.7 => 8.734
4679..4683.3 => 8.232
